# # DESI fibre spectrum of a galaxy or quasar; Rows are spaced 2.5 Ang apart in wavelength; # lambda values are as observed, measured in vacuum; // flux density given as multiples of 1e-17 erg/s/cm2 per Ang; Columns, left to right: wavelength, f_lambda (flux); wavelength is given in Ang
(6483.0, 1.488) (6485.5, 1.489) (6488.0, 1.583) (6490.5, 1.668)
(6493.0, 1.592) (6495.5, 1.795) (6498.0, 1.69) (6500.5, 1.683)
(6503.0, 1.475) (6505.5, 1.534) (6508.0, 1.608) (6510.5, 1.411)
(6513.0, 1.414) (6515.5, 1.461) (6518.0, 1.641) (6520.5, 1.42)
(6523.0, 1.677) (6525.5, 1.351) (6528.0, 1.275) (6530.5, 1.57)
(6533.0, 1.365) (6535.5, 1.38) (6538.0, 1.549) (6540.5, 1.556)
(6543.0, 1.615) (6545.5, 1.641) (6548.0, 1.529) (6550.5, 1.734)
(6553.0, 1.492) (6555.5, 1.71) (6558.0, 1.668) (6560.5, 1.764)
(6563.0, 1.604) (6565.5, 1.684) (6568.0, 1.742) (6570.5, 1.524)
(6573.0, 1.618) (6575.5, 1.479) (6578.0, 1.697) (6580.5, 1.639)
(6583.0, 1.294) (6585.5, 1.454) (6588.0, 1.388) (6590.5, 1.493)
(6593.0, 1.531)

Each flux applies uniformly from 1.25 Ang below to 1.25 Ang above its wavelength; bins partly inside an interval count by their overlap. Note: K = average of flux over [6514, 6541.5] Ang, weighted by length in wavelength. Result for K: 1.48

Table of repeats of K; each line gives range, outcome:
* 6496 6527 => 1.53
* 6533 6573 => 1.61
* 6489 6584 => 1.57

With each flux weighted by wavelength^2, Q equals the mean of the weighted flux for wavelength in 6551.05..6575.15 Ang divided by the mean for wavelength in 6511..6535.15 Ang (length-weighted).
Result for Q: 1.14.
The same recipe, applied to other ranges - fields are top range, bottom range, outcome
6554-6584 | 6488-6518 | 1.05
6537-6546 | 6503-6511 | 1.05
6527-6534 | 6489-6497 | 0.85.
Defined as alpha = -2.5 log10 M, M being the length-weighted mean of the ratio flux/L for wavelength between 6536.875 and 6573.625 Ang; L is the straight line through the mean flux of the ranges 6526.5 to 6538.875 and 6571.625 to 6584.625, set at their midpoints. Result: -0.10 mag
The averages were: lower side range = 1.42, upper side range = 1.54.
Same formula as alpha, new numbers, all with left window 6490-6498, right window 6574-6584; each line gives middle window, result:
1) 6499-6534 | 0.11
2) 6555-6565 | -0.08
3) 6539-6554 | 0.00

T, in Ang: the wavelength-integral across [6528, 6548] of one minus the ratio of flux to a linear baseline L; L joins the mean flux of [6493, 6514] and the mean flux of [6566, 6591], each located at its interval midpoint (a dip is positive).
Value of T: 0.65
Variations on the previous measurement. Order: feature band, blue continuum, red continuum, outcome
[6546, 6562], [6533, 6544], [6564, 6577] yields -0.9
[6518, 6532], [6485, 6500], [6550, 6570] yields 1.5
